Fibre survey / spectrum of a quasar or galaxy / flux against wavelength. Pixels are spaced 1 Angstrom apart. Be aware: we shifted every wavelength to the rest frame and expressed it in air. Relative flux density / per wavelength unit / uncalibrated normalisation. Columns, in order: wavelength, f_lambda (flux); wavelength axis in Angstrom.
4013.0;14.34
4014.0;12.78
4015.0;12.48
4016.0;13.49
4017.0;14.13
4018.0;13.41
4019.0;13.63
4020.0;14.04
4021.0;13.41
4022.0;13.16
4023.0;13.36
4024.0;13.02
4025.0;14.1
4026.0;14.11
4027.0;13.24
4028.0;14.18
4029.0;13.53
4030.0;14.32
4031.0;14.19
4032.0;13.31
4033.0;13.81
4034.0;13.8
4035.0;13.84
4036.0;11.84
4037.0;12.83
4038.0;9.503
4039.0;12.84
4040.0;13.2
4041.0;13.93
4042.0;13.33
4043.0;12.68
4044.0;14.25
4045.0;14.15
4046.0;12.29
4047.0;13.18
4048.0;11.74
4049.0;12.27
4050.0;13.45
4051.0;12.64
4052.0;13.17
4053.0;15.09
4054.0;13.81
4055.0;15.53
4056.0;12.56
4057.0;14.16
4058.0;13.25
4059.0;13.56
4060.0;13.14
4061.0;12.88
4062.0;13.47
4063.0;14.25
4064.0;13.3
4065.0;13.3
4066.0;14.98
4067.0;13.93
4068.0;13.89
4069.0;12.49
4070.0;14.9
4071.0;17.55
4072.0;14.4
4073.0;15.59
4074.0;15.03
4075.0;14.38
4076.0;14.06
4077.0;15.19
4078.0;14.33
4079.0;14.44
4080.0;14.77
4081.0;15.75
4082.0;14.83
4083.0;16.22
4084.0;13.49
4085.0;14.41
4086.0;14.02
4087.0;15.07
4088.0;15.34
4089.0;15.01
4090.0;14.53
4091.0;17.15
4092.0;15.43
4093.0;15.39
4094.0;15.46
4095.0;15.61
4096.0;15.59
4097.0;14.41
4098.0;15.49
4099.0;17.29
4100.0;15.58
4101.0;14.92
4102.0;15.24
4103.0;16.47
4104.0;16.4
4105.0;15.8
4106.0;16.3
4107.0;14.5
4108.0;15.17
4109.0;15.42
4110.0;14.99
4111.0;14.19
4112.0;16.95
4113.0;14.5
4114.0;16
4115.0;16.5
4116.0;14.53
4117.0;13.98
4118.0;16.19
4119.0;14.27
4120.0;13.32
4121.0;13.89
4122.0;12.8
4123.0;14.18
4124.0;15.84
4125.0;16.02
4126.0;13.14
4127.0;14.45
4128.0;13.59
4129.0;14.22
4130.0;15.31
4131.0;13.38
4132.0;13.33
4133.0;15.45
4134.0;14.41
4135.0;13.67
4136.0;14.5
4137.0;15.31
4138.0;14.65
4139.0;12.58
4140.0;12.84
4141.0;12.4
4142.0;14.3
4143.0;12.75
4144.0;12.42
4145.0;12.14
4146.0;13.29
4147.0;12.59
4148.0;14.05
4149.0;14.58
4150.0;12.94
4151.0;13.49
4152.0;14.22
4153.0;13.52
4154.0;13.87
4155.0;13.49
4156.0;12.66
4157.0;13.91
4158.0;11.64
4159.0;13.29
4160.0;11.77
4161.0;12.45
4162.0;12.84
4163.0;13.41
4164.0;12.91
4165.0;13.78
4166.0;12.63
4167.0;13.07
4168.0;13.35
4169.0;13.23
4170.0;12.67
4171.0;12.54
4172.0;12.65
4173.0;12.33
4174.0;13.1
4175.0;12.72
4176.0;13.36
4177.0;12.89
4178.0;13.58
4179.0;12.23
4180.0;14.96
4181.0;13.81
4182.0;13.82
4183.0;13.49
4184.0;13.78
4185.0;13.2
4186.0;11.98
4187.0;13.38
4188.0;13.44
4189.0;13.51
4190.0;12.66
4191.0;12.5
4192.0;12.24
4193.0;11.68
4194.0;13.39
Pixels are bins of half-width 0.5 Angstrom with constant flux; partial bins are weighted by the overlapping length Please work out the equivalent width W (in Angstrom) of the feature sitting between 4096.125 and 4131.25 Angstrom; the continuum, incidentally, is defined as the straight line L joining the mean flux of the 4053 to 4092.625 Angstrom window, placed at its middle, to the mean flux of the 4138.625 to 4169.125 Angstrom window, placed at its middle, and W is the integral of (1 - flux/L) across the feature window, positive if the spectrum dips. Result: -3.1 Angstrom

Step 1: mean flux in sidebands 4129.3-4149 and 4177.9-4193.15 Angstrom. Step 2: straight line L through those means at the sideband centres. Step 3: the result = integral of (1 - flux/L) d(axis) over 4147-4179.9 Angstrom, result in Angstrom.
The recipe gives 0.7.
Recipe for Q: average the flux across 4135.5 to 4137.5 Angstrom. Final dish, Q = 14.9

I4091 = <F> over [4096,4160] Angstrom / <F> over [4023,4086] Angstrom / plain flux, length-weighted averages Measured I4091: 1.0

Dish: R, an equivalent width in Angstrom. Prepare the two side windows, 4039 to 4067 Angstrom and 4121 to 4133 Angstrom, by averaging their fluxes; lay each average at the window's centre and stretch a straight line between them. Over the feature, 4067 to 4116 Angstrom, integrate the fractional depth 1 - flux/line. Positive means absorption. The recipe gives -4.69 Angstrom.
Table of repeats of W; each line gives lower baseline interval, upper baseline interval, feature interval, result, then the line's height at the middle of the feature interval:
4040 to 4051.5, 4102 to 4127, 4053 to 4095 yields -1.9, 13.9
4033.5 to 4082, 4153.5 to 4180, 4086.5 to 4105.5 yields -3.0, 13.5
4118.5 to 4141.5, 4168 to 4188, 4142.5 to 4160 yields 0.6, 13.7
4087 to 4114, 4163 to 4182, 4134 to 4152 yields 0.8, 14.1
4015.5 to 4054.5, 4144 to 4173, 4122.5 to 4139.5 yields -1.6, 13.1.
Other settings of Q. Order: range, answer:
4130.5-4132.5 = 13.4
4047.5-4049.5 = 12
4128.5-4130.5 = 14.8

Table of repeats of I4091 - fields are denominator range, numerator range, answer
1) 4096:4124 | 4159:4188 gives 0.86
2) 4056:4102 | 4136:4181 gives 0.90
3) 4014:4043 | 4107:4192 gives 1.03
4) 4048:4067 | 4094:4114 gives 1.15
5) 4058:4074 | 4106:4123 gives 1.05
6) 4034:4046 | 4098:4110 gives 1.21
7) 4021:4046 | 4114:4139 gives 1.08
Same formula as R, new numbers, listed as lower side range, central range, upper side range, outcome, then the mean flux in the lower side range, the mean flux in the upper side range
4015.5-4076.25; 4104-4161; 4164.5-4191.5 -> -3.42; 13.6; 13.1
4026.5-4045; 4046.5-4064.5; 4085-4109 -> 0.74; 13.3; 15.5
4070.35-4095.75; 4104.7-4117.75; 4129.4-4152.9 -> -0.81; 15.1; 13.7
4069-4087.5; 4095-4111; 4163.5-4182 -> -1.26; 14.8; 13.1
